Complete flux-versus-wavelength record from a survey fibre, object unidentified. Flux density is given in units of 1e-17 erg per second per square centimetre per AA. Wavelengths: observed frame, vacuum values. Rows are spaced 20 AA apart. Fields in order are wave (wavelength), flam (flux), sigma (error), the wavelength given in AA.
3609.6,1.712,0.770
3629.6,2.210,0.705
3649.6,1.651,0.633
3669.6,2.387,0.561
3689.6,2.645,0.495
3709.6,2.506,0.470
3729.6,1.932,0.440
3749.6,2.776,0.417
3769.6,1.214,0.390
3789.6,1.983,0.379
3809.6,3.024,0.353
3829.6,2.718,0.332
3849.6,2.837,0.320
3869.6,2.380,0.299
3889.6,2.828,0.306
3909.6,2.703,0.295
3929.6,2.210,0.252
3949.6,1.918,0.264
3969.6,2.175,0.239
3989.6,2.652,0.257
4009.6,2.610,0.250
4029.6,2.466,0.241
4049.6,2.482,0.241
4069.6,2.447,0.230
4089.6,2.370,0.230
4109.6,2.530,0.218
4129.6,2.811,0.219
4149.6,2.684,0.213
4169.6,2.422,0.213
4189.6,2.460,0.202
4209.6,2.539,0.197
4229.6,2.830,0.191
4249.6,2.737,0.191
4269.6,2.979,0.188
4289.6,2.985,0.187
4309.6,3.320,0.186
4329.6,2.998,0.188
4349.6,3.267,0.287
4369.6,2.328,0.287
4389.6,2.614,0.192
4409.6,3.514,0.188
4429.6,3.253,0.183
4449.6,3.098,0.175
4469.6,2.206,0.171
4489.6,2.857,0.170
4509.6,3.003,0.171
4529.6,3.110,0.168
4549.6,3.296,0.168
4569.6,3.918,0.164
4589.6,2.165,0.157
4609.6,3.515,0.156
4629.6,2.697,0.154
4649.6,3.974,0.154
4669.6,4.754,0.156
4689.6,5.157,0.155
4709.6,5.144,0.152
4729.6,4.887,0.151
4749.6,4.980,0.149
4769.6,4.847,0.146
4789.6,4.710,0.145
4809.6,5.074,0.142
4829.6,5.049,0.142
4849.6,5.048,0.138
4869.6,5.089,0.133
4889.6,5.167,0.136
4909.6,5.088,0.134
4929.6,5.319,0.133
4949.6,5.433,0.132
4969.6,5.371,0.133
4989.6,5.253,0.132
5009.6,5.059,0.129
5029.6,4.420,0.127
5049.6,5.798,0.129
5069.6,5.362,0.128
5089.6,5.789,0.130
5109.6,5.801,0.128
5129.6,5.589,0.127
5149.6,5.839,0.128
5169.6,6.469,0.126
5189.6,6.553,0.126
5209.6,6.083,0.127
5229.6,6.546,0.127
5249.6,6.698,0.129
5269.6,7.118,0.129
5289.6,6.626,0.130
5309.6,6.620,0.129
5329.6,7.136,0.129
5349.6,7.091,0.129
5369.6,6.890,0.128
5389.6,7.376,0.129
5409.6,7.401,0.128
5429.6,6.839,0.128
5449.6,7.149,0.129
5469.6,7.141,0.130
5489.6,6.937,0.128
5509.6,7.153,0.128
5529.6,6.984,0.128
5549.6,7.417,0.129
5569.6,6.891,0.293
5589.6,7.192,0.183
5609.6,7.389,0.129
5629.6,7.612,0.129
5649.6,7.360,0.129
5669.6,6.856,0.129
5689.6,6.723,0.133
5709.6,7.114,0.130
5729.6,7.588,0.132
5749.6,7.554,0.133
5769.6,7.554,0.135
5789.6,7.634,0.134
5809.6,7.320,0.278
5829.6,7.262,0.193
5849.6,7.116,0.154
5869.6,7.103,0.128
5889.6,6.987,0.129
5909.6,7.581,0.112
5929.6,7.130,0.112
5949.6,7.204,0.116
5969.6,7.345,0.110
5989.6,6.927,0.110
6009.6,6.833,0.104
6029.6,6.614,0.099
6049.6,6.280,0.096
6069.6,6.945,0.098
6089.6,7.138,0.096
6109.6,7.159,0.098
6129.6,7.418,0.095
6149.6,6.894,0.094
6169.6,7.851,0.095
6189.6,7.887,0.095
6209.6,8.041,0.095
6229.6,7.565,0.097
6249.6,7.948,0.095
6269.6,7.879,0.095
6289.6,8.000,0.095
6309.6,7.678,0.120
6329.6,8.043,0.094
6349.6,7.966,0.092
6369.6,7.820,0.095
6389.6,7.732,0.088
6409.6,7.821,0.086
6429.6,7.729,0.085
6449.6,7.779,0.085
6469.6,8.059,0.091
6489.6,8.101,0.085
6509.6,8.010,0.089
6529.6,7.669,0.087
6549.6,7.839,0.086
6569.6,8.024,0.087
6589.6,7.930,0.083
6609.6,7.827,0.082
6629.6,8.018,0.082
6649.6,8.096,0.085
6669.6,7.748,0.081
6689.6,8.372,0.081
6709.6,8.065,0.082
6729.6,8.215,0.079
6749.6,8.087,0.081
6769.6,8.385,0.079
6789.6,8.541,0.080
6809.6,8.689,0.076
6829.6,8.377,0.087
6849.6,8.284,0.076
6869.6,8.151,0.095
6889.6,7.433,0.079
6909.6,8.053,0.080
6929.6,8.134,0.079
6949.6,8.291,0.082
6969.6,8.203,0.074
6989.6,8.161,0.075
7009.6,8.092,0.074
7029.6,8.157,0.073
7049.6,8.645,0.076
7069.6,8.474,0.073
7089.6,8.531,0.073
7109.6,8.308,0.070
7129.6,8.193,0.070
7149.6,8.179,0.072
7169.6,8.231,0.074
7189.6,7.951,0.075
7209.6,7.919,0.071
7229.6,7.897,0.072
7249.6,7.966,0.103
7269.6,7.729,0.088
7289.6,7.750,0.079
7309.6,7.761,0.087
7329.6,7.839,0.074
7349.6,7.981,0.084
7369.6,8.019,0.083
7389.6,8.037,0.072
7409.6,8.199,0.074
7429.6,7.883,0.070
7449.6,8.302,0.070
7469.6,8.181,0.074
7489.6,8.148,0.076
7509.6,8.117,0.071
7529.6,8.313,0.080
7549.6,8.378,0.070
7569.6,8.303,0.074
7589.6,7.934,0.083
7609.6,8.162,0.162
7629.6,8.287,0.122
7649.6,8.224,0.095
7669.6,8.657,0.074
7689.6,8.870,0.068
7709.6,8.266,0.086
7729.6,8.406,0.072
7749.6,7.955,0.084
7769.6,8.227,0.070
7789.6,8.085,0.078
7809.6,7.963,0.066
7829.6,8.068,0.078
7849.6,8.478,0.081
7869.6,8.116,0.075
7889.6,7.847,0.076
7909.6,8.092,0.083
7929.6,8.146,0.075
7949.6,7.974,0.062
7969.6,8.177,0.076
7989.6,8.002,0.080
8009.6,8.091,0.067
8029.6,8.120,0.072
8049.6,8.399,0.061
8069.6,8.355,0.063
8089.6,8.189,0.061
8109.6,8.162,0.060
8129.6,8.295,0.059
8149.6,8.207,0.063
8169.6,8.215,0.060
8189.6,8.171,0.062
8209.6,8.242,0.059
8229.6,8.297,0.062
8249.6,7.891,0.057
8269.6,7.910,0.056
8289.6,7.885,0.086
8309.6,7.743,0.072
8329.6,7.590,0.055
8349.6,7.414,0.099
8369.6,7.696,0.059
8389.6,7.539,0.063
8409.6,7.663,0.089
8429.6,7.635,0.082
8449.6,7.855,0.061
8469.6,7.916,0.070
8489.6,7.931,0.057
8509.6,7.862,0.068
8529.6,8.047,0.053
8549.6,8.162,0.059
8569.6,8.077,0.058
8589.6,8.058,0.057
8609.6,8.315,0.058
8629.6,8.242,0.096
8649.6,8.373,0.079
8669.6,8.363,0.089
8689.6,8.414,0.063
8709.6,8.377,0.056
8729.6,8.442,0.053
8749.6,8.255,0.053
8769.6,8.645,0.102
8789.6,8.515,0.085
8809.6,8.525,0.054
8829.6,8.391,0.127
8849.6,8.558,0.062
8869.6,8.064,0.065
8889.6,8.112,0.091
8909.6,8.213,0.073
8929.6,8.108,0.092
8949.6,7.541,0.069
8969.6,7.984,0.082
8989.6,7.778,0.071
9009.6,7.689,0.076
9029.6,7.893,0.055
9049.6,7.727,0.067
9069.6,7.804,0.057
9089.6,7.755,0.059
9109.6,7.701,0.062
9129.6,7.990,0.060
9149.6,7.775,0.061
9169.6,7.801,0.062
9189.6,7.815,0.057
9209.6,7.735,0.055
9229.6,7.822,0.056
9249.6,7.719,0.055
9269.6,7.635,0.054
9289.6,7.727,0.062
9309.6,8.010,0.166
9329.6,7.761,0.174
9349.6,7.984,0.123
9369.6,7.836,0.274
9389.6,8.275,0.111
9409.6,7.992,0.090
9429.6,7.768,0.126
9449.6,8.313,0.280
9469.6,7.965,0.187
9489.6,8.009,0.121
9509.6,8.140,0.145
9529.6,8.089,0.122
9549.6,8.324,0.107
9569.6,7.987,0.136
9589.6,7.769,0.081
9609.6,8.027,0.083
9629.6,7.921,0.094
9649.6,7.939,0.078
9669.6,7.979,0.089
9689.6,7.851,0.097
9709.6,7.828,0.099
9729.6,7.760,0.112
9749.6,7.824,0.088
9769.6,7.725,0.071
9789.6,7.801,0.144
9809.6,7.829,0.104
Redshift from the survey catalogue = 0.168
